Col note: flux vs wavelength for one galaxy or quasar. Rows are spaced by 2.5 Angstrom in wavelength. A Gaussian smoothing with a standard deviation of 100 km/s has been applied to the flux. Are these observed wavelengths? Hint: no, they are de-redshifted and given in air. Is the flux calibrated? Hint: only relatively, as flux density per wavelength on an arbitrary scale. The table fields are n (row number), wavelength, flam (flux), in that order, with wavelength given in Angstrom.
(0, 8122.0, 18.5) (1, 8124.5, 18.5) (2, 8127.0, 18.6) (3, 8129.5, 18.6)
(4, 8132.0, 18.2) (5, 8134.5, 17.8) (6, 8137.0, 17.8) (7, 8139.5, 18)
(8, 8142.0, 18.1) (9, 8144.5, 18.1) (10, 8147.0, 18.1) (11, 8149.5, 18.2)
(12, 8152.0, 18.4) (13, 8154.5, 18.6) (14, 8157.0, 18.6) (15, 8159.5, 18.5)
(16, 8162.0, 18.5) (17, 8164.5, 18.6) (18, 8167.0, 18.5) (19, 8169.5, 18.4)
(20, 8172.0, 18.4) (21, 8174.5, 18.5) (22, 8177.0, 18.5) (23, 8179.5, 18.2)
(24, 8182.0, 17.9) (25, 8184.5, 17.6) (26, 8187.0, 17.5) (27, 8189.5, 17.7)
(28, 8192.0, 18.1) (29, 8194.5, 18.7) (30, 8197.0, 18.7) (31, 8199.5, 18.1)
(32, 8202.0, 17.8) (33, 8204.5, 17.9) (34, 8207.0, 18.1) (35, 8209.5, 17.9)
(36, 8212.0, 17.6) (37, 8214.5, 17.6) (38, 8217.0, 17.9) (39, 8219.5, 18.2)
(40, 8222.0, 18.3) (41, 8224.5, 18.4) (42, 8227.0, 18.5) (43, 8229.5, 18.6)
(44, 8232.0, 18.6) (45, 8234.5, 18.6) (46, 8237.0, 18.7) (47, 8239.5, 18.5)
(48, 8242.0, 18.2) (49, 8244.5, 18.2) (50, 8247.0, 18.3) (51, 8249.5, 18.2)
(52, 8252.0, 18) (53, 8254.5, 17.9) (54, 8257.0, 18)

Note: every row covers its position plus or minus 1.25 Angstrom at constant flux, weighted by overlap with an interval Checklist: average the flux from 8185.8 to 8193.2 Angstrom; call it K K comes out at 17.8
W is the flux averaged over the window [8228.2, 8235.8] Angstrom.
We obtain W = 18.6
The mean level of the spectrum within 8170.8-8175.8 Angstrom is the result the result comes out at 18.5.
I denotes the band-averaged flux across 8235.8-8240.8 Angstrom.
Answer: 18.6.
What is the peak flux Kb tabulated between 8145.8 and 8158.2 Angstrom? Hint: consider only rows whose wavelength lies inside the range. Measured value 18.6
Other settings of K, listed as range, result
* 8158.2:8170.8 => 18.5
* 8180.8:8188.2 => 17.7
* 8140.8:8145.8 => 18.1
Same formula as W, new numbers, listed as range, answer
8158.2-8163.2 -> 18.5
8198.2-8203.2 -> 18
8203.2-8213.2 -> 17.9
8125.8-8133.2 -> 18.5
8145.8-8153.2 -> 18.2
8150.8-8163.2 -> 18.5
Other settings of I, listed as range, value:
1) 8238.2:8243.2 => 18.4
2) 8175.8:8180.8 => 18.3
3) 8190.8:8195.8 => 18.4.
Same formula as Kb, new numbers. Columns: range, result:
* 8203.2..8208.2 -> 18.1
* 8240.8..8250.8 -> 18.3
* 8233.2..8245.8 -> 18.7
